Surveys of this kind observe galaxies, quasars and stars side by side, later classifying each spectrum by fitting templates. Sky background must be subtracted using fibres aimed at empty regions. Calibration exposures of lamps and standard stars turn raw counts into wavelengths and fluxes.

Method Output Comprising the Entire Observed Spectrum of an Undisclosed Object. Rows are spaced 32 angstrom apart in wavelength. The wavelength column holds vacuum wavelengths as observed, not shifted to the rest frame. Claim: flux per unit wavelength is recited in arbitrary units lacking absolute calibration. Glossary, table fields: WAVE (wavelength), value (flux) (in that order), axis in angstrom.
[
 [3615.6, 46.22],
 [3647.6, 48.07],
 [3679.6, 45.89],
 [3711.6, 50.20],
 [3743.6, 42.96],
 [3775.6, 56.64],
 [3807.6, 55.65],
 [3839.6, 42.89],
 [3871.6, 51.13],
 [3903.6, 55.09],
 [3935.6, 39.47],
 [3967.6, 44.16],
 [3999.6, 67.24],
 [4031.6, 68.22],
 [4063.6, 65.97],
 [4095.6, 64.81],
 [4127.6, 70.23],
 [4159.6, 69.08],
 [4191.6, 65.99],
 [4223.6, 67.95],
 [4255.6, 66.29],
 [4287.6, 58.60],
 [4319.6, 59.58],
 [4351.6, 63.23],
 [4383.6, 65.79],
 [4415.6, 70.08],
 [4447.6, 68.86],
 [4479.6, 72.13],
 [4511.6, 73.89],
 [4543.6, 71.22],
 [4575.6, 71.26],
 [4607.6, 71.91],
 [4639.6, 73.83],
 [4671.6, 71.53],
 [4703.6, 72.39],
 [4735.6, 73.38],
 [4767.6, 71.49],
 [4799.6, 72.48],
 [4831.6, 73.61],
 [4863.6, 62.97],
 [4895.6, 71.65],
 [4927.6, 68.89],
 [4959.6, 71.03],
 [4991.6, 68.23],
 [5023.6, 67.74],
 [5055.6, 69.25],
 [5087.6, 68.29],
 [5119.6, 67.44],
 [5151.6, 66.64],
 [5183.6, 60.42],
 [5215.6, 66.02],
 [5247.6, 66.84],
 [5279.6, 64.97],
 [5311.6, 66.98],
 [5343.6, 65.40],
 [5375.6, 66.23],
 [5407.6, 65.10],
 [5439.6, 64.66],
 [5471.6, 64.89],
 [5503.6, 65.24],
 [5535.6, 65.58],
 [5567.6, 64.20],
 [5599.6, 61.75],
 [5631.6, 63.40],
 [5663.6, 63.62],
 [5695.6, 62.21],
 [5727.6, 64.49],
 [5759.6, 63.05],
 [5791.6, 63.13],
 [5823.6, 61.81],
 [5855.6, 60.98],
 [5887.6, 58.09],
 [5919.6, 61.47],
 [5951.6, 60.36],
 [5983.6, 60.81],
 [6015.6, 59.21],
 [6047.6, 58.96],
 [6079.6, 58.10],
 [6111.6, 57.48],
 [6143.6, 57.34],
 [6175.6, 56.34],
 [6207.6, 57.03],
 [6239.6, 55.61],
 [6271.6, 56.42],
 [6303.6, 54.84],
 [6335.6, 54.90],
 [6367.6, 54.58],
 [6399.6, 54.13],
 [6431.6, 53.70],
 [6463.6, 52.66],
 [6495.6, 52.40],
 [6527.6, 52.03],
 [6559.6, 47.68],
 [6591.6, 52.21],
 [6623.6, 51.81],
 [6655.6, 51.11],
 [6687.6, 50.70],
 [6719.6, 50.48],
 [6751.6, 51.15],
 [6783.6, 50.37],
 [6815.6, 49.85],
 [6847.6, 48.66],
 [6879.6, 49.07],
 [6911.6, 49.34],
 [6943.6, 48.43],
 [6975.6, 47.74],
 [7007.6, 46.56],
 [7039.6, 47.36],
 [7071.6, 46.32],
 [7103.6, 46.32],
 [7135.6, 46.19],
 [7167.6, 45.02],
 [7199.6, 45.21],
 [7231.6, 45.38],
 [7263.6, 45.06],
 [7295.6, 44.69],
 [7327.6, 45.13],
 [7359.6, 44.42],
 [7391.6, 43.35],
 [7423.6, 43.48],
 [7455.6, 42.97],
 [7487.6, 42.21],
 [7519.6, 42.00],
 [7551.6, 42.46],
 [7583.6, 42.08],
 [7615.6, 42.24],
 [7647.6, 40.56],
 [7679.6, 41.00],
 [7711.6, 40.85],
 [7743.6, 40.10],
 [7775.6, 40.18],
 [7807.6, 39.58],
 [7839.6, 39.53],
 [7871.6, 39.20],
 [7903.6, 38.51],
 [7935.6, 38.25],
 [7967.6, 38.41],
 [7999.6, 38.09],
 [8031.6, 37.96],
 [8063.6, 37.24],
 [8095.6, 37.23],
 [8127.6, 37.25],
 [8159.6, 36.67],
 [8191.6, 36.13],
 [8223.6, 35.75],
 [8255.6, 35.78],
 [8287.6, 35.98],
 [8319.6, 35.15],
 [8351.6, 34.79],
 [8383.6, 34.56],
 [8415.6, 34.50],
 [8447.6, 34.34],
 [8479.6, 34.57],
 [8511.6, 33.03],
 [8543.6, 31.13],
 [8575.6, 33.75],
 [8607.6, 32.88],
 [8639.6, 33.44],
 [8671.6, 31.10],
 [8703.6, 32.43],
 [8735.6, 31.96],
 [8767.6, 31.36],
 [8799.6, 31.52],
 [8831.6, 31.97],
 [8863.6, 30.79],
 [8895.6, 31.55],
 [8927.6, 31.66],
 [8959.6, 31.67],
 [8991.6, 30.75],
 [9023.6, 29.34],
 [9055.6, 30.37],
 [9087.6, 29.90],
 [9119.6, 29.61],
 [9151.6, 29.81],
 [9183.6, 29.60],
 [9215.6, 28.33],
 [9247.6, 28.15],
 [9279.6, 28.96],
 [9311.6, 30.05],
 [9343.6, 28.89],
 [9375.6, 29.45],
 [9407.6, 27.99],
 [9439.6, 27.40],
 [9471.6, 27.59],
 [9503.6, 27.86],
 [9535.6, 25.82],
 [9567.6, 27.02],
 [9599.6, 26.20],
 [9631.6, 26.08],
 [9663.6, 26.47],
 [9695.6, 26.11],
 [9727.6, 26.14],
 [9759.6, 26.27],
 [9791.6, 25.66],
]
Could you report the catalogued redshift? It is 0.00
